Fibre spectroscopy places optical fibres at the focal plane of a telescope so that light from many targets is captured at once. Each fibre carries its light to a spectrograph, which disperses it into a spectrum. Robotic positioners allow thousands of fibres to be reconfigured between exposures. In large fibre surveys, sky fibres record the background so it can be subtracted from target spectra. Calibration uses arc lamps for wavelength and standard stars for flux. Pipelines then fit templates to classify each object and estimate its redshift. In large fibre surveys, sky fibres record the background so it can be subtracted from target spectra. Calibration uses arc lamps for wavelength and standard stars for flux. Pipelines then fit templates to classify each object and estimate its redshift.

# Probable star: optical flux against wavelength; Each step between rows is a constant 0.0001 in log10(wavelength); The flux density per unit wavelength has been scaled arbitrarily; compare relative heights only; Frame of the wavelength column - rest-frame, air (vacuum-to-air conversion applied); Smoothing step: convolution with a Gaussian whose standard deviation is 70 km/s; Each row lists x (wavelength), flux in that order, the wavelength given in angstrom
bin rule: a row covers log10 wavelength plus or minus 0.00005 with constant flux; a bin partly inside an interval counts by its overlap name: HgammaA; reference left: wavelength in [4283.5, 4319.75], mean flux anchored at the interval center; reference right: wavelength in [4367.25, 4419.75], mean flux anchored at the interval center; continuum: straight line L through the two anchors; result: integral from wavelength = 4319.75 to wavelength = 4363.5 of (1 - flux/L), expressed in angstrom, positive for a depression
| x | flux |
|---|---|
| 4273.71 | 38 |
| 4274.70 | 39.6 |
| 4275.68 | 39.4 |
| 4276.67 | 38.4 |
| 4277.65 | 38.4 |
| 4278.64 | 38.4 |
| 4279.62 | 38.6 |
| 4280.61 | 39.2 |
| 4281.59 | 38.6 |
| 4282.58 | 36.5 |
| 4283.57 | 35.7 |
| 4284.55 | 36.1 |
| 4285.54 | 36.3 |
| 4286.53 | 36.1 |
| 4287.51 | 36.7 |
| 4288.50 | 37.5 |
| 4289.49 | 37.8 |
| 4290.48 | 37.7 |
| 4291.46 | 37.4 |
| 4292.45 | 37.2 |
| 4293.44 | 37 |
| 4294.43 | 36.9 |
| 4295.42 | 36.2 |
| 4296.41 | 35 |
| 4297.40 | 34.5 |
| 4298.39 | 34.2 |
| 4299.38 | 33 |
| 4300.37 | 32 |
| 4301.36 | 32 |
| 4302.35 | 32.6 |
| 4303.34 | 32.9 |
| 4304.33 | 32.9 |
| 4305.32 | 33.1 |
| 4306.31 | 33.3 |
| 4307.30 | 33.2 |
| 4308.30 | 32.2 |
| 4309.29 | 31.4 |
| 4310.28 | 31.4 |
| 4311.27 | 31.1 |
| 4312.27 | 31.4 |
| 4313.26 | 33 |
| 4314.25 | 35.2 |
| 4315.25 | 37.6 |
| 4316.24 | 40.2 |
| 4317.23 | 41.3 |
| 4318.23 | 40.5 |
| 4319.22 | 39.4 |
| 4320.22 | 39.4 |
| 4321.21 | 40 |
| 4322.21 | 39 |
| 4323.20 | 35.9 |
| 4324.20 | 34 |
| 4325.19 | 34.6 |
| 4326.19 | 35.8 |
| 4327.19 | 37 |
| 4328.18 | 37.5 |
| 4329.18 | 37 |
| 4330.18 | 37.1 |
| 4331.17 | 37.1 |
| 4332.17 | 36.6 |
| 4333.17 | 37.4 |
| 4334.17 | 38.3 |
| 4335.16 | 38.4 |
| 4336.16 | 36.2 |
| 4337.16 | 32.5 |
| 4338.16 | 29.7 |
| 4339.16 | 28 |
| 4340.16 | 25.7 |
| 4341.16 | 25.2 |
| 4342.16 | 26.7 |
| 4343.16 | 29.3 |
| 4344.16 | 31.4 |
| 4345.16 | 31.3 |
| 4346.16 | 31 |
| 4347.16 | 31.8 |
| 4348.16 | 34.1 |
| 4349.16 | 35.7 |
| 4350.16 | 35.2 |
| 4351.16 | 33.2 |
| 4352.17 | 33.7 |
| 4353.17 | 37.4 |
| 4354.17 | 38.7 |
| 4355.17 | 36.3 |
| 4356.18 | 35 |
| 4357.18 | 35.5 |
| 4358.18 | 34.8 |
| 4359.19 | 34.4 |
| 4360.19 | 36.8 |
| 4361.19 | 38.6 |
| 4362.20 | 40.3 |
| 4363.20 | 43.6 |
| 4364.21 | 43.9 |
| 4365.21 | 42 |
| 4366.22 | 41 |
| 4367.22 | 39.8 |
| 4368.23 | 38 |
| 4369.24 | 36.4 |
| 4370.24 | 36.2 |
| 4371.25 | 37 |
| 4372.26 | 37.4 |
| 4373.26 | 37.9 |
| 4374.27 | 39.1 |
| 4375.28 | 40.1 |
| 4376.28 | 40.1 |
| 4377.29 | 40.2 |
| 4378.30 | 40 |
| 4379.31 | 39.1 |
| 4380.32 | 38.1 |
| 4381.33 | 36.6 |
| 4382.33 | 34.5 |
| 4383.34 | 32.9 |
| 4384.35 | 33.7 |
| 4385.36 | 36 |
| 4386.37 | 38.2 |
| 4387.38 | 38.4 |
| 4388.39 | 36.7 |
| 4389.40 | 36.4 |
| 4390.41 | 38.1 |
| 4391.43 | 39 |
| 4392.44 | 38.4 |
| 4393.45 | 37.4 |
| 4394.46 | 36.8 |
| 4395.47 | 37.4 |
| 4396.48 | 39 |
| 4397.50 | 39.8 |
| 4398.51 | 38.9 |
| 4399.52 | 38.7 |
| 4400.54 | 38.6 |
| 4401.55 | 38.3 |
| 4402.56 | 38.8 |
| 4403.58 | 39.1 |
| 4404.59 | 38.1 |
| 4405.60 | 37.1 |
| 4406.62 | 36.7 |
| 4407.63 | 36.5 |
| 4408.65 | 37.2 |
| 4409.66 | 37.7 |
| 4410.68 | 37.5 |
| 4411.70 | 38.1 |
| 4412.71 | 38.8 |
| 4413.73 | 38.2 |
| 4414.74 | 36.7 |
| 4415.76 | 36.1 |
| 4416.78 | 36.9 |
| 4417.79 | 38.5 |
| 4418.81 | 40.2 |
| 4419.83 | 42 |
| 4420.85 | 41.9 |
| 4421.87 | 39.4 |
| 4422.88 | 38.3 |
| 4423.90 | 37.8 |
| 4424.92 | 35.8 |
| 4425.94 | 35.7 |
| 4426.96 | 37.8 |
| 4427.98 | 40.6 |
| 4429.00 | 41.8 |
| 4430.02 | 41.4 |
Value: 1.7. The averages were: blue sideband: 35.2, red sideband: 37.8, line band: 34.9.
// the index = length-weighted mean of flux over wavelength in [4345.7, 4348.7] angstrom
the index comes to 32.4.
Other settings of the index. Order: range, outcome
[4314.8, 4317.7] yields 39.8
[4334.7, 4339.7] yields 32.8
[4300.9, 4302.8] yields 32.3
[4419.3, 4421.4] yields 41.8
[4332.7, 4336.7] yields 37.6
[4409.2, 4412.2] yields 37.7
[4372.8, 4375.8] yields 39.1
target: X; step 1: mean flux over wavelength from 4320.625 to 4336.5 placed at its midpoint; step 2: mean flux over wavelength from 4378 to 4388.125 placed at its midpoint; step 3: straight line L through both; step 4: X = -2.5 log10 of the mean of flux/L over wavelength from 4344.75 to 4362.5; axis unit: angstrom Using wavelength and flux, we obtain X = 0.05 mag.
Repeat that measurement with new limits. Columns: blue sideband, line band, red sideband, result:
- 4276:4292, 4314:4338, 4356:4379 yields 0.022 mag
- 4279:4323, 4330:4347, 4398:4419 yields 0.131 mag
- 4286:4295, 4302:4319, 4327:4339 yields 0.066 mag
